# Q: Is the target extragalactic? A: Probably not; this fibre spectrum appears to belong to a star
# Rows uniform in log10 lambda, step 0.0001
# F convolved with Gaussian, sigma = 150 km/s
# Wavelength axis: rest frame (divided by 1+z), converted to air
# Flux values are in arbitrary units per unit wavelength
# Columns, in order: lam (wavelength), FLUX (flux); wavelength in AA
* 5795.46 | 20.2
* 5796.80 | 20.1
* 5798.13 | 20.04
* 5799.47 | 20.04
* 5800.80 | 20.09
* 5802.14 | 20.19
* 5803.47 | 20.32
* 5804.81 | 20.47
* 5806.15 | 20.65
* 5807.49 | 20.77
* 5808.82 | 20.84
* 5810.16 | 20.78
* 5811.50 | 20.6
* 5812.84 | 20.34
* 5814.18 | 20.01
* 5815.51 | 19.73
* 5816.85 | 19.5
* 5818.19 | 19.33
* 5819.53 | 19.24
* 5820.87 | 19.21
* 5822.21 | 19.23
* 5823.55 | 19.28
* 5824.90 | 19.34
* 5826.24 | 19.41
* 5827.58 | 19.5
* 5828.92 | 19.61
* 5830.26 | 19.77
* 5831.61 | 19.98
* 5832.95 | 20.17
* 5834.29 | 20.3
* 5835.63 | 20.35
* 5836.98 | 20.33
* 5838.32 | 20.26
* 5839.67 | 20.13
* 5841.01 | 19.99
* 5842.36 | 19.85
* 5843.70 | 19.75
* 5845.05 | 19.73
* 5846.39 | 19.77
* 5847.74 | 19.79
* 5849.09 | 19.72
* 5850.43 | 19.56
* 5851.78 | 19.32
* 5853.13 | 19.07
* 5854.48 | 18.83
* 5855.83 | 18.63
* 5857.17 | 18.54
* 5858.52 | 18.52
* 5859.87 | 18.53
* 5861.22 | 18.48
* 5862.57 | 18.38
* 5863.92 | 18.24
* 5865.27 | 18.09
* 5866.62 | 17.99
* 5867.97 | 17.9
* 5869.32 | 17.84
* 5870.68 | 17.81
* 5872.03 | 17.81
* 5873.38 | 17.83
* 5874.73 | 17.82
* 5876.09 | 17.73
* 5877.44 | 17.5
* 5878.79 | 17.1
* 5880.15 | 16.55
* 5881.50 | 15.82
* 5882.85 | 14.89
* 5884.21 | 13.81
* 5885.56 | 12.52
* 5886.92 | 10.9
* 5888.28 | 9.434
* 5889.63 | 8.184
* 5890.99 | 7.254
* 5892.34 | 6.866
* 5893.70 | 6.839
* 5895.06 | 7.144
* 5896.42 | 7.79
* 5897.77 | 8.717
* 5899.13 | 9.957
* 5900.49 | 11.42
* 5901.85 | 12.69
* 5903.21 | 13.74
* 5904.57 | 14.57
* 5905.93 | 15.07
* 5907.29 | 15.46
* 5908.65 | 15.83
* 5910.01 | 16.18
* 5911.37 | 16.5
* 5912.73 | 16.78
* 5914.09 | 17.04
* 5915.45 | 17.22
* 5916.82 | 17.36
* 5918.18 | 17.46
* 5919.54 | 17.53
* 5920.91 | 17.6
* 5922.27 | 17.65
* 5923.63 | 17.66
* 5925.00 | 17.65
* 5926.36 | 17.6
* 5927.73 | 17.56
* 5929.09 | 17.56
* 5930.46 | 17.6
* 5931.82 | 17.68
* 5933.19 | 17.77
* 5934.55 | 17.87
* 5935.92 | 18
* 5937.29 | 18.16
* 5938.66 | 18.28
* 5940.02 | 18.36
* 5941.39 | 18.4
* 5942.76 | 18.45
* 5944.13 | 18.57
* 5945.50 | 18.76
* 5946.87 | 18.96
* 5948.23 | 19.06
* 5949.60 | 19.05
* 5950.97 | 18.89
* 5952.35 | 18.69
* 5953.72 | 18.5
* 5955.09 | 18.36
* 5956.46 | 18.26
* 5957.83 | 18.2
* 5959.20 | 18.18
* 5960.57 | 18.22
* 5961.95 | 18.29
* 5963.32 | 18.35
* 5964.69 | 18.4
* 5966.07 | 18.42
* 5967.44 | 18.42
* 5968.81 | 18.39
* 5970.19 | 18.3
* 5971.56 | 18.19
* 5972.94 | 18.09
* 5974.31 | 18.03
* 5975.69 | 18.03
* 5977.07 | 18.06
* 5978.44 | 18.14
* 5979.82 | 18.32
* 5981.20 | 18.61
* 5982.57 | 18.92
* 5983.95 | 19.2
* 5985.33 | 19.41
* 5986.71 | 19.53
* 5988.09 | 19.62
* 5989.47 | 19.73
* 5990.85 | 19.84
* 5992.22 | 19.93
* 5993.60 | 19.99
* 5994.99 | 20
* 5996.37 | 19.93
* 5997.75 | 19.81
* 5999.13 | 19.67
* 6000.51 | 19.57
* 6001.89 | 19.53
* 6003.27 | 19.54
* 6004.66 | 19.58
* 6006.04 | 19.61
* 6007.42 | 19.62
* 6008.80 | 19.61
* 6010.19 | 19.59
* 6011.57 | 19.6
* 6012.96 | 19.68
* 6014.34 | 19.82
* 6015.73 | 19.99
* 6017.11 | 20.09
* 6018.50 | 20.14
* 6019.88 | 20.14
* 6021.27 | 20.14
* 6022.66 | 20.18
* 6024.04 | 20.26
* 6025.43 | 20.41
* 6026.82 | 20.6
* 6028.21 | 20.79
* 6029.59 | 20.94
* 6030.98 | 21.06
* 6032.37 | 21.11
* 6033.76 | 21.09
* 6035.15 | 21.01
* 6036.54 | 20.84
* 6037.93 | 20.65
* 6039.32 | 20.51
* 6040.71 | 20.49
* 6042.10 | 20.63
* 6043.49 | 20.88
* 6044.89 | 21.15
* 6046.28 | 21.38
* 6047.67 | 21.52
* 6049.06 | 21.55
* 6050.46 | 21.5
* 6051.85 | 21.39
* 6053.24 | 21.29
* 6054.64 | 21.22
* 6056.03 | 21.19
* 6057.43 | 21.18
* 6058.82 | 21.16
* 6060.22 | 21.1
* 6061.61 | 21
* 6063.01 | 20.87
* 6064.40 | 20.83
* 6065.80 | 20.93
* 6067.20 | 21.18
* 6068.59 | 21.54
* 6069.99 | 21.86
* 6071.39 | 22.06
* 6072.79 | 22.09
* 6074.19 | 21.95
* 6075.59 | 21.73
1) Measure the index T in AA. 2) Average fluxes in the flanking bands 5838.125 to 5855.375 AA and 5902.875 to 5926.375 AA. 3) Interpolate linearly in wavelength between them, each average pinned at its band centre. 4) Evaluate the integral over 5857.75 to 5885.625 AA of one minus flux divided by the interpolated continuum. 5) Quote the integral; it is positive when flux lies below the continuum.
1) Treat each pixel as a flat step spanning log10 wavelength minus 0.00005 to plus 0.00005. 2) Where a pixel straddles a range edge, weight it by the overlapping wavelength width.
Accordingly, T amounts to 1.9 AA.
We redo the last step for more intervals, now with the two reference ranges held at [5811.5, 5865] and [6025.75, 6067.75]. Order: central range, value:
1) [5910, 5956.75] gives 5.2 AA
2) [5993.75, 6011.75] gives 0.9 AA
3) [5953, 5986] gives 3.3 AA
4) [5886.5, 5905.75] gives 9.8 AA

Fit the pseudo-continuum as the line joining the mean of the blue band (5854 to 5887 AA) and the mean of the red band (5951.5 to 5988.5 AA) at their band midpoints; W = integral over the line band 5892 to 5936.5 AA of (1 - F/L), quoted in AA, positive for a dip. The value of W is 6.91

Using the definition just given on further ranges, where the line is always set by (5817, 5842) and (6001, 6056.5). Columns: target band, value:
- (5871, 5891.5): 5.63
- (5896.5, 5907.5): 4.23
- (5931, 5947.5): 1.55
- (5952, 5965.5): 1.27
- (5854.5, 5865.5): 0.77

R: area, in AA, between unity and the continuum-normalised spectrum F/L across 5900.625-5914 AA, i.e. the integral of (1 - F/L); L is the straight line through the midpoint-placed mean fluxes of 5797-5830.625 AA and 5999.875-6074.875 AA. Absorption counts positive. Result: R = 3.4 AA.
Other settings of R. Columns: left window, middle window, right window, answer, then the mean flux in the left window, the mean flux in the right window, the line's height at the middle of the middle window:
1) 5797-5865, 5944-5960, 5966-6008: 0.5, 19.7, 19.1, 19.2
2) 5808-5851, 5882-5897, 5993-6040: 7.7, 19.9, 20.1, 20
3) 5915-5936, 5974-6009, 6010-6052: 0.3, 17.6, 20.6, 19.5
